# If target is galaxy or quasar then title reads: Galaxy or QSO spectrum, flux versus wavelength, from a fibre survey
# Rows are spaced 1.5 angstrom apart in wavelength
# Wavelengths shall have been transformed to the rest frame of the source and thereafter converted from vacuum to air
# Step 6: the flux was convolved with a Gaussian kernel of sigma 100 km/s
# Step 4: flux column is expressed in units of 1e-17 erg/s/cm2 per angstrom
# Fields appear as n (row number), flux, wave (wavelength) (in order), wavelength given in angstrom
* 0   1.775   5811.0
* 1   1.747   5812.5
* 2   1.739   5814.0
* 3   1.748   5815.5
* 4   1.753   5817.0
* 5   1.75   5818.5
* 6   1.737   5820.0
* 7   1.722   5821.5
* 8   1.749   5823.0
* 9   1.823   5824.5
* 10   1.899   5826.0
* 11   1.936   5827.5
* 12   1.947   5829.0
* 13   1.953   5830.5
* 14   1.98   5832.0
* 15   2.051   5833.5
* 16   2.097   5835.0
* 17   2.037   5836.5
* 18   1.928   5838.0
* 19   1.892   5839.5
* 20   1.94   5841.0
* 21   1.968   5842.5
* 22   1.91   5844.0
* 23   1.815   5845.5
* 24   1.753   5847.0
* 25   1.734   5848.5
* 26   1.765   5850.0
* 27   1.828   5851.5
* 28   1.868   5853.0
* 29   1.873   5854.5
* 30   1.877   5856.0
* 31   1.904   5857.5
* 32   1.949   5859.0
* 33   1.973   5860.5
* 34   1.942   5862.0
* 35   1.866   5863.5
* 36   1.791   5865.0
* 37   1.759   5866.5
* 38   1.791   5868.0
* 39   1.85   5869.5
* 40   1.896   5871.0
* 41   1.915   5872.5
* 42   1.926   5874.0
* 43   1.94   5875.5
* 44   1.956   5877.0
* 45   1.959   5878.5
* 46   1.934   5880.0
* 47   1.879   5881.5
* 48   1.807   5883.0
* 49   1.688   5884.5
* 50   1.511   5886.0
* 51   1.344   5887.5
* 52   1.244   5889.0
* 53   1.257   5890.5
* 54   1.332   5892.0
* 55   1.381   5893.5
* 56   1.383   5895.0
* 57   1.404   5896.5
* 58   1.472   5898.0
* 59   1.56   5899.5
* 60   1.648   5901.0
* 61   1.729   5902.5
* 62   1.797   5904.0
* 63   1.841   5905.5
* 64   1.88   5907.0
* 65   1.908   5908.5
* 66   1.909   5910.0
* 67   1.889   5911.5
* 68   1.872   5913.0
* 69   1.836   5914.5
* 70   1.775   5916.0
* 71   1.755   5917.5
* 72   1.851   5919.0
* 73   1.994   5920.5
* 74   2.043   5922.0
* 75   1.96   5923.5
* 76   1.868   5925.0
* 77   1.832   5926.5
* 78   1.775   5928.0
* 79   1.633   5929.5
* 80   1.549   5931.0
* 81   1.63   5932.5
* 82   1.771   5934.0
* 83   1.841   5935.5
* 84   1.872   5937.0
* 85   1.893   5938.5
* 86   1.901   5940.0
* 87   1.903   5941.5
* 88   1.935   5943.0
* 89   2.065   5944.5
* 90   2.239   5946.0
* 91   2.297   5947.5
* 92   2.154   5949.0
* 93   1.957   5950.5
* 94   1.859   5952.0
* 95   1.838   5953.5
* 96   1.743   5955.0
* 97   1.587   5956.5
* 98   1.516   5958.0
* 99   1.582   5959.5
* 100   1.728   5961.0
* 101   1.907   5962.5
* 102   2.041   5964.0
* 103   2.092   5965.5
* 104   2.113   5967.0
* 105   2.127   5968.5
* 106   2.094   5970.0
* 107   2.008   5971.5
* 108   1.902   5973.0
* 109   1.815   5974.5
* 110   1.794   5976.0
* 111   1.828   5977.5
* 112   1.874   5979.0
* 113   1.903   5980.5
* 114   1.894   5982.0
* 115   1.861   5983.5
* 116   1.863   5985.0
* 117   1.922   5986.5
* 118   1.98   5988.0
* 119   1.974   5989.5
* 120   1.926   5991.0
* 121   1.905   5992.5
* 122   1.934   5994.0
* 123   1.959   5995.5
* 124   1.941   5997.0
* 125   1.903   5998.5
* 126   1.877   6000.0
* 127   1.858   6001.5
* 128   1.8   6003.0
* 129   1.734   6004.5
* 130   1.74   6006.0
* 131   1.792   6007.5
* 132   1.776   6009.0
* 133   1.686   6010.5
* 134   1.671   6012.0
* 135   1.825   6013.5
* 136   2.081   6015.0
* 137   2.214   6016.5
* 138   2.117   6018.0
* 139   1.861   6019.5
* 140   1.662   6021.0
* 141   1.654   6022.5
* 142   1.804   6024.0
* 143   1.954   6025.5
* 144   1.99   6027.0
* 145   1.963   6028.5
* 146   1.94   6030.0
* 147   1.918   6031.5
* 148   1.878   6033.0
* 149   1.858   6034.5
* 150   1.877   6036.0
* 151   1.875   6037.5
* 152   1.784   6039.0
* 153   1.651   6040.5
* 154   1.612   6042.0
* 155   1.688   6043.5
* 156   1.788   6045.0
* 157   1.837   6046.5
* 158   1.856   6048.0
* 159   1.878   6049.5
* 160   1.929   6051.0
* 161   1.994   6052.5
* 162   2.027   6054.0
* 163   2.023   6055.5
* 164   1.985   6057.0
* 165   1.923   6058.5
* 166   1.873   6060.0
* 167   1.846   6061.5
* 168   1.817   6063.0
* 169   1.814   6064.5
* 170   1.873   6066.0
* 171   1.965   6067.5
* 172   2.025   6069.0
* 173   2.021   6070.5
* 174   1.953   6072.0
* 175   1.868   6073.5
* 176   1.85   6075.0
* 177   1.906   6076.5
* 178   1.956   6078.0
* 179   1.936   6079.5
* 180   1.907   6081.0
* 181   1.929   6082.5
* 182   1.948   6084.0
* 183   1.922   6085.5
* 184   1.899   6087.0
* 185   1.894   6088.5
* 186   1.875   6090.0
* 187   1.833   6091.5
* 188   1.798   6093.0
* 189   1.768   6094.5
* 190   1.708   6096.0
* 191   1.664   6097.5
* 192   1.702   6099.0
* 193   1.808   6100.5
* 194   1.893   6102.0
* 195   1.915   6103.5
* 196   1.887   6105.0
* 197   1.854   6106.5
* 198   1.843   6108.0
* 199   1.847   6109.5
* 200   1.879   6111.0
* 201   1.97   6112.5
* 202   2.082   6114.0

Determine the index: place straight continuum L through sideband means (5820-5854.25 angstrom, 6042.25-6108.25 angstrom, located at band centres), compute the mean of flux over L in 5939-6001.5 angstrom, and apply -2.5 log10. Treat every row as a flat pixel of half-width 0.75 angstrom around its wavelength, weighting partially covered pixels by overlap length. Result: -0.022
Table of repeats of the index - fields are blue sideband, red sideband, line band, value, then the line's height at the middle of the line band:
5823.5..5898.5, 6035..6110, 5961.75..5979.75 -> -0.075 mag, 1.83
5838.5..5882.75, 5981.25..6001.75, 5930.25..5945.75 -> 0.029 mag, 1.9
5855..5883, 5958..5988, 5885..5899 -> 0.345 mag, 1.9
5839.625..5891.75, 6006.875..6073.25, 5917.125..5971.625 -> -0.032 mag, 1.84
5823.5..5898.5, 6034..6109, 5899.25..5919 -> 0.004 mag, 1.81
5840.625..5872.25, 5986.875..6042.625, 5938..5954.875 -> -0.075 mag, 1.86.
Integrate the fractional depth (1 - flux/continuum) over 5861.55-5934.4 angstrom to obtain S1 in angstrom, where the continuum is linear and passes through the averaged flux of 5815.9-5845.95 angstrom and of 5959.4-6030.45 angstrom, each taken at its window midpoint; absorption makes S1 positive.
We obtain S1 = 5.8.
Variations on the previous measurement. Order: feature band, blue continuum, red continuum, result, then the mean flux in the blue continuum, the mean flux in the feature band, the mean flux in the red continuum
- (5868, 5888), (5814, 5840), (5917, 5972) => 0.7 angstrom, 1.88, 1.82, 1.89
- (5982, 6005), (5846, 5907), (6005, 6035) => -0.7 angstrom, 1.74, 1.9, 1.87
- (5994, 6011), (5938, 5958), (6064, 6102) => 0.7 angstrom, 1.94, 1.83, 1.87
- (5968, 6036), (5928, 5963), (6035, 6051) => -2.9 angstrom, 1.84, 1.89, 1.79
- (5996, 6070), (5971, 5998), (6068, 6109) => 0.9 angstrom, 1.9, 1.87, 1.87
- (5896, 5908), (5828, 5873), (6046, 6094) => 1.4 angstrom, 1.9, 1.68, 1.91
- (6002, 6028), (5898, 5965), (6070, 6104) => 0.1 angstrom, 1.84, 1.85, 1.87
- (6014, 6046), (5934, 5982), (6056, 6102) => 0.5 angstrom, 1.91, 1.86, 1.88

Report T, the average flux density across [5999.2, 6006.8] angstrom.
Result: 1.8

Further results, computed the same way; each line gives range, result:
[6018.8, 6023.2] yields 1.72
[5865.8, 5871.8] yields 1.83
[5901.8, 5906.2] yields 1.79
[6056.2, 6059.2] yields 1.96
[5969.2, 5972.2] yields 2.05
